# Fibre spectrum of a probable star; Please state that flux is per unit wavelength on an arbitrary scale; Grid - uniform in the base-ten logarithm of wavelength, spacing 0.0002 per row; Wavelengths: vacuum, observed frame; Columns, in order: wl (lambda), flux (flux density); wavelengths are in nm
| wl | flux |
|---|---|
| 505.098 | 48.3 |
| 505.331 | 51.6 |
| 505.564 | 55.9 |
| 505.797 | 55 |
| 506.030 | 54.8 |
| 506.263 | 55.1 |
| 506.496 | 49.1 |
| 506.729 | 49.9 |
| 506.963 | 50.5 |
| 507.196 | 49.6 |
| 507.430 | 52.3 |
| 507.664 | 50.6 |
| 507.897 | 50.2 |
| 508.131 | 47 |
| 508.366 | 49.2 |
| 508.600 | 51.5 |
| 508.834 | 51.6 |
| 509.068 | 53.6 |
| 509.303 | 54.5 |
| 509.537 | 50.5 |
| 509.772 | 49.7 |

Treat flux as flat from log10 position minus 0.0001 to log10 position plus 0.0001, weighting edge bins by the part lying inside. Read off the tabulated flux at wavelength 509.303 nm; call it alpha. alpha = 54.5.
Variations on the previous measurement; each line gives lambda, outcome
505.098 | 48.3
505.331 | 51.6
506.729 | 49.9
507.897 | 50.2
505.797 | 55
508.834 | 51.6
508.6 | 51.5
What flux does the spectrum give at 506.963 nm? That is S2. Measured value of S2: 50.5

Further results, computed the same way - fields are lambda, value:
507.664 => 50.6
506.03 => 54.8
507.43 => 52.3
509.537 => 50.5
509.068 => 53.6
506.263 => 55.1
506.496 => 49.1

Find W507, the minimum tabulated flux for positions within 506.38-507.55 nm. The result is 49.1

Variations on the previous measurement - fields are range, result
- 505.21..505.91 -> 51.6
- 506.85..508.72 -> 47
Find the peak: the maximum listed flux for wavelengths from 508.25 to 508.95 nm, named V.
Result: 51.6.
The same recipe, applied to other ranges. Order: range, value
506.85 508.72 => 52.3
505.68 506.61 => 55.1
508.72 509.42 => 54.5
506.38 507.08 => 50.5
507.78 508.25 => 50.2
